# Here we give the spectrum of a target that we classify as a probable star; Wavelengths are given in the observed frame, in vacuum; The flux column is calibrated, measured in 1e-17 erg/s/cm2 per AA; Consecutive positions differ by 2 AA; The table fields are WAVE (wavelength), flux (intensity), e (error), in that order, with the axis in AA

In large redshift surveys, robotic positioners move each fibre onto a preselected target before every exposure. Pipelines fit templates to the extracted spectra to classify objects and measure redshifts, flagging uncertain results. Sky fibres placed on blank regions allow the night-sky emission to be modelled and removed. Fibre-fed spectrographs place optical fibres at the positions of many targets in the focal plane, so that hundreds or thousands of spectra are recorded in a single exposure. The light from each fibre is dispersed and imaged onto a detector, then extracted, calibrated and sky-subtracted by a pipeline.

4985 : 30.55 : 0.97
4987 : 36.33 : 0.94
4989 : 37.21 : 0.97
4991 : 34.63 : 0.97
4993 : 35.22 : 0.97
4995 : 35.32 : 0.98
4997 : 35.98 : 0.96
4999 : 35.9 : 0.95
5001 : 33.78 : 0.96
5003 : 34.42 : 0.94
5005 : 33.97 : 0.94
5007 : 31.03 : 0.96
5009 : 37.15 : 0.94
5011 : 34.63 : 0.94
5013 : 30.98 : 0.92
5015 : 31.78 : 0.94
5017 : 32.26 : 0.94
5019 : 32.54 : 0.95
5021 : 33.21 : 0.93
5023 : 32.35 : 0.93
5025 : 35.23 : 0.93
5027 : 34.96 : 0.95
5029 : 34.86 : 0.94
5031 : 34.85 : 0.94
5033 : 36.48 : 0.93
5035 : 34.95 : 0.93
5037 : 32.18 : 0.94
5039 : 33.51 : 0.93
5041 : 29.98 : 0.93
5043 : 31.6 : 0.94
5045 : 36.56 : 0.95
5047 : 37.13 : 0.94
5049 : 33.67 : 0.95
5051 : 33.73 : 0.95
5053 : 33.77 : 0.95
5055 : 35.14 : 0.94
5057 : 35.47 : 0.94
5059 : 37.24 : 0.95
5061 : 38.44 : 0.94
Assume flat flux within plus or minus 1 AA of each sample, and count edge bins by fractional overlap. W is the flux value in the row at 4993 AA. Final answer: 35.22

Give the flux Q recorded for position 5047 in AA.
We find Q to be 37.13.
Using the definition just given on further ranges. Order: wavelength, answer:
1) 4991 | 34.63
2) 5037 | 32.18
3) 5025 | 35.23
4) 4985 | 30.55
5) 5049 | 33.67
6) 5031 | 34.85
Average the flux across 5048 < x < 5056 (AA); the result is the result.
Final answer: 34.1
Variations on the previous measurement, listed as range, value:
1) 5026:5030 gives 34.9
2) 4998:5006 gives 34.5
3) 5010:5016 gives 32.5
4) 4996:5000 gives 35.9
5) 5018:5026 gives 33.3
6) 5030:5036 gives 35.4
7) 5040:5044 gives 30.8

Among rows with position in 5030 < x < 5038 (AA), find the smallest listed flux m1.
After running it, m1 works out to 32.18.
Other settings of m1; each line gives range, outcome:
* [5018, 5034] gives 32.35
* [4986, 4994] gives 34.63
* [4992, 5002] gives 33.78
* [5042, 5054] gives 31.6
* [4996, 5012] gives 31.03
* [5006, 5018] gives 30.98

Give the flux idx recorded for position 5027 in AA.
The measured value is 34.96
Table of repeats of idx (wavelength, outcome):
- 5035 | 34.95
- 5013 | 30.98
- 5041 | 29.98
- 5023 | 32.35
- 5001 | 33.78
